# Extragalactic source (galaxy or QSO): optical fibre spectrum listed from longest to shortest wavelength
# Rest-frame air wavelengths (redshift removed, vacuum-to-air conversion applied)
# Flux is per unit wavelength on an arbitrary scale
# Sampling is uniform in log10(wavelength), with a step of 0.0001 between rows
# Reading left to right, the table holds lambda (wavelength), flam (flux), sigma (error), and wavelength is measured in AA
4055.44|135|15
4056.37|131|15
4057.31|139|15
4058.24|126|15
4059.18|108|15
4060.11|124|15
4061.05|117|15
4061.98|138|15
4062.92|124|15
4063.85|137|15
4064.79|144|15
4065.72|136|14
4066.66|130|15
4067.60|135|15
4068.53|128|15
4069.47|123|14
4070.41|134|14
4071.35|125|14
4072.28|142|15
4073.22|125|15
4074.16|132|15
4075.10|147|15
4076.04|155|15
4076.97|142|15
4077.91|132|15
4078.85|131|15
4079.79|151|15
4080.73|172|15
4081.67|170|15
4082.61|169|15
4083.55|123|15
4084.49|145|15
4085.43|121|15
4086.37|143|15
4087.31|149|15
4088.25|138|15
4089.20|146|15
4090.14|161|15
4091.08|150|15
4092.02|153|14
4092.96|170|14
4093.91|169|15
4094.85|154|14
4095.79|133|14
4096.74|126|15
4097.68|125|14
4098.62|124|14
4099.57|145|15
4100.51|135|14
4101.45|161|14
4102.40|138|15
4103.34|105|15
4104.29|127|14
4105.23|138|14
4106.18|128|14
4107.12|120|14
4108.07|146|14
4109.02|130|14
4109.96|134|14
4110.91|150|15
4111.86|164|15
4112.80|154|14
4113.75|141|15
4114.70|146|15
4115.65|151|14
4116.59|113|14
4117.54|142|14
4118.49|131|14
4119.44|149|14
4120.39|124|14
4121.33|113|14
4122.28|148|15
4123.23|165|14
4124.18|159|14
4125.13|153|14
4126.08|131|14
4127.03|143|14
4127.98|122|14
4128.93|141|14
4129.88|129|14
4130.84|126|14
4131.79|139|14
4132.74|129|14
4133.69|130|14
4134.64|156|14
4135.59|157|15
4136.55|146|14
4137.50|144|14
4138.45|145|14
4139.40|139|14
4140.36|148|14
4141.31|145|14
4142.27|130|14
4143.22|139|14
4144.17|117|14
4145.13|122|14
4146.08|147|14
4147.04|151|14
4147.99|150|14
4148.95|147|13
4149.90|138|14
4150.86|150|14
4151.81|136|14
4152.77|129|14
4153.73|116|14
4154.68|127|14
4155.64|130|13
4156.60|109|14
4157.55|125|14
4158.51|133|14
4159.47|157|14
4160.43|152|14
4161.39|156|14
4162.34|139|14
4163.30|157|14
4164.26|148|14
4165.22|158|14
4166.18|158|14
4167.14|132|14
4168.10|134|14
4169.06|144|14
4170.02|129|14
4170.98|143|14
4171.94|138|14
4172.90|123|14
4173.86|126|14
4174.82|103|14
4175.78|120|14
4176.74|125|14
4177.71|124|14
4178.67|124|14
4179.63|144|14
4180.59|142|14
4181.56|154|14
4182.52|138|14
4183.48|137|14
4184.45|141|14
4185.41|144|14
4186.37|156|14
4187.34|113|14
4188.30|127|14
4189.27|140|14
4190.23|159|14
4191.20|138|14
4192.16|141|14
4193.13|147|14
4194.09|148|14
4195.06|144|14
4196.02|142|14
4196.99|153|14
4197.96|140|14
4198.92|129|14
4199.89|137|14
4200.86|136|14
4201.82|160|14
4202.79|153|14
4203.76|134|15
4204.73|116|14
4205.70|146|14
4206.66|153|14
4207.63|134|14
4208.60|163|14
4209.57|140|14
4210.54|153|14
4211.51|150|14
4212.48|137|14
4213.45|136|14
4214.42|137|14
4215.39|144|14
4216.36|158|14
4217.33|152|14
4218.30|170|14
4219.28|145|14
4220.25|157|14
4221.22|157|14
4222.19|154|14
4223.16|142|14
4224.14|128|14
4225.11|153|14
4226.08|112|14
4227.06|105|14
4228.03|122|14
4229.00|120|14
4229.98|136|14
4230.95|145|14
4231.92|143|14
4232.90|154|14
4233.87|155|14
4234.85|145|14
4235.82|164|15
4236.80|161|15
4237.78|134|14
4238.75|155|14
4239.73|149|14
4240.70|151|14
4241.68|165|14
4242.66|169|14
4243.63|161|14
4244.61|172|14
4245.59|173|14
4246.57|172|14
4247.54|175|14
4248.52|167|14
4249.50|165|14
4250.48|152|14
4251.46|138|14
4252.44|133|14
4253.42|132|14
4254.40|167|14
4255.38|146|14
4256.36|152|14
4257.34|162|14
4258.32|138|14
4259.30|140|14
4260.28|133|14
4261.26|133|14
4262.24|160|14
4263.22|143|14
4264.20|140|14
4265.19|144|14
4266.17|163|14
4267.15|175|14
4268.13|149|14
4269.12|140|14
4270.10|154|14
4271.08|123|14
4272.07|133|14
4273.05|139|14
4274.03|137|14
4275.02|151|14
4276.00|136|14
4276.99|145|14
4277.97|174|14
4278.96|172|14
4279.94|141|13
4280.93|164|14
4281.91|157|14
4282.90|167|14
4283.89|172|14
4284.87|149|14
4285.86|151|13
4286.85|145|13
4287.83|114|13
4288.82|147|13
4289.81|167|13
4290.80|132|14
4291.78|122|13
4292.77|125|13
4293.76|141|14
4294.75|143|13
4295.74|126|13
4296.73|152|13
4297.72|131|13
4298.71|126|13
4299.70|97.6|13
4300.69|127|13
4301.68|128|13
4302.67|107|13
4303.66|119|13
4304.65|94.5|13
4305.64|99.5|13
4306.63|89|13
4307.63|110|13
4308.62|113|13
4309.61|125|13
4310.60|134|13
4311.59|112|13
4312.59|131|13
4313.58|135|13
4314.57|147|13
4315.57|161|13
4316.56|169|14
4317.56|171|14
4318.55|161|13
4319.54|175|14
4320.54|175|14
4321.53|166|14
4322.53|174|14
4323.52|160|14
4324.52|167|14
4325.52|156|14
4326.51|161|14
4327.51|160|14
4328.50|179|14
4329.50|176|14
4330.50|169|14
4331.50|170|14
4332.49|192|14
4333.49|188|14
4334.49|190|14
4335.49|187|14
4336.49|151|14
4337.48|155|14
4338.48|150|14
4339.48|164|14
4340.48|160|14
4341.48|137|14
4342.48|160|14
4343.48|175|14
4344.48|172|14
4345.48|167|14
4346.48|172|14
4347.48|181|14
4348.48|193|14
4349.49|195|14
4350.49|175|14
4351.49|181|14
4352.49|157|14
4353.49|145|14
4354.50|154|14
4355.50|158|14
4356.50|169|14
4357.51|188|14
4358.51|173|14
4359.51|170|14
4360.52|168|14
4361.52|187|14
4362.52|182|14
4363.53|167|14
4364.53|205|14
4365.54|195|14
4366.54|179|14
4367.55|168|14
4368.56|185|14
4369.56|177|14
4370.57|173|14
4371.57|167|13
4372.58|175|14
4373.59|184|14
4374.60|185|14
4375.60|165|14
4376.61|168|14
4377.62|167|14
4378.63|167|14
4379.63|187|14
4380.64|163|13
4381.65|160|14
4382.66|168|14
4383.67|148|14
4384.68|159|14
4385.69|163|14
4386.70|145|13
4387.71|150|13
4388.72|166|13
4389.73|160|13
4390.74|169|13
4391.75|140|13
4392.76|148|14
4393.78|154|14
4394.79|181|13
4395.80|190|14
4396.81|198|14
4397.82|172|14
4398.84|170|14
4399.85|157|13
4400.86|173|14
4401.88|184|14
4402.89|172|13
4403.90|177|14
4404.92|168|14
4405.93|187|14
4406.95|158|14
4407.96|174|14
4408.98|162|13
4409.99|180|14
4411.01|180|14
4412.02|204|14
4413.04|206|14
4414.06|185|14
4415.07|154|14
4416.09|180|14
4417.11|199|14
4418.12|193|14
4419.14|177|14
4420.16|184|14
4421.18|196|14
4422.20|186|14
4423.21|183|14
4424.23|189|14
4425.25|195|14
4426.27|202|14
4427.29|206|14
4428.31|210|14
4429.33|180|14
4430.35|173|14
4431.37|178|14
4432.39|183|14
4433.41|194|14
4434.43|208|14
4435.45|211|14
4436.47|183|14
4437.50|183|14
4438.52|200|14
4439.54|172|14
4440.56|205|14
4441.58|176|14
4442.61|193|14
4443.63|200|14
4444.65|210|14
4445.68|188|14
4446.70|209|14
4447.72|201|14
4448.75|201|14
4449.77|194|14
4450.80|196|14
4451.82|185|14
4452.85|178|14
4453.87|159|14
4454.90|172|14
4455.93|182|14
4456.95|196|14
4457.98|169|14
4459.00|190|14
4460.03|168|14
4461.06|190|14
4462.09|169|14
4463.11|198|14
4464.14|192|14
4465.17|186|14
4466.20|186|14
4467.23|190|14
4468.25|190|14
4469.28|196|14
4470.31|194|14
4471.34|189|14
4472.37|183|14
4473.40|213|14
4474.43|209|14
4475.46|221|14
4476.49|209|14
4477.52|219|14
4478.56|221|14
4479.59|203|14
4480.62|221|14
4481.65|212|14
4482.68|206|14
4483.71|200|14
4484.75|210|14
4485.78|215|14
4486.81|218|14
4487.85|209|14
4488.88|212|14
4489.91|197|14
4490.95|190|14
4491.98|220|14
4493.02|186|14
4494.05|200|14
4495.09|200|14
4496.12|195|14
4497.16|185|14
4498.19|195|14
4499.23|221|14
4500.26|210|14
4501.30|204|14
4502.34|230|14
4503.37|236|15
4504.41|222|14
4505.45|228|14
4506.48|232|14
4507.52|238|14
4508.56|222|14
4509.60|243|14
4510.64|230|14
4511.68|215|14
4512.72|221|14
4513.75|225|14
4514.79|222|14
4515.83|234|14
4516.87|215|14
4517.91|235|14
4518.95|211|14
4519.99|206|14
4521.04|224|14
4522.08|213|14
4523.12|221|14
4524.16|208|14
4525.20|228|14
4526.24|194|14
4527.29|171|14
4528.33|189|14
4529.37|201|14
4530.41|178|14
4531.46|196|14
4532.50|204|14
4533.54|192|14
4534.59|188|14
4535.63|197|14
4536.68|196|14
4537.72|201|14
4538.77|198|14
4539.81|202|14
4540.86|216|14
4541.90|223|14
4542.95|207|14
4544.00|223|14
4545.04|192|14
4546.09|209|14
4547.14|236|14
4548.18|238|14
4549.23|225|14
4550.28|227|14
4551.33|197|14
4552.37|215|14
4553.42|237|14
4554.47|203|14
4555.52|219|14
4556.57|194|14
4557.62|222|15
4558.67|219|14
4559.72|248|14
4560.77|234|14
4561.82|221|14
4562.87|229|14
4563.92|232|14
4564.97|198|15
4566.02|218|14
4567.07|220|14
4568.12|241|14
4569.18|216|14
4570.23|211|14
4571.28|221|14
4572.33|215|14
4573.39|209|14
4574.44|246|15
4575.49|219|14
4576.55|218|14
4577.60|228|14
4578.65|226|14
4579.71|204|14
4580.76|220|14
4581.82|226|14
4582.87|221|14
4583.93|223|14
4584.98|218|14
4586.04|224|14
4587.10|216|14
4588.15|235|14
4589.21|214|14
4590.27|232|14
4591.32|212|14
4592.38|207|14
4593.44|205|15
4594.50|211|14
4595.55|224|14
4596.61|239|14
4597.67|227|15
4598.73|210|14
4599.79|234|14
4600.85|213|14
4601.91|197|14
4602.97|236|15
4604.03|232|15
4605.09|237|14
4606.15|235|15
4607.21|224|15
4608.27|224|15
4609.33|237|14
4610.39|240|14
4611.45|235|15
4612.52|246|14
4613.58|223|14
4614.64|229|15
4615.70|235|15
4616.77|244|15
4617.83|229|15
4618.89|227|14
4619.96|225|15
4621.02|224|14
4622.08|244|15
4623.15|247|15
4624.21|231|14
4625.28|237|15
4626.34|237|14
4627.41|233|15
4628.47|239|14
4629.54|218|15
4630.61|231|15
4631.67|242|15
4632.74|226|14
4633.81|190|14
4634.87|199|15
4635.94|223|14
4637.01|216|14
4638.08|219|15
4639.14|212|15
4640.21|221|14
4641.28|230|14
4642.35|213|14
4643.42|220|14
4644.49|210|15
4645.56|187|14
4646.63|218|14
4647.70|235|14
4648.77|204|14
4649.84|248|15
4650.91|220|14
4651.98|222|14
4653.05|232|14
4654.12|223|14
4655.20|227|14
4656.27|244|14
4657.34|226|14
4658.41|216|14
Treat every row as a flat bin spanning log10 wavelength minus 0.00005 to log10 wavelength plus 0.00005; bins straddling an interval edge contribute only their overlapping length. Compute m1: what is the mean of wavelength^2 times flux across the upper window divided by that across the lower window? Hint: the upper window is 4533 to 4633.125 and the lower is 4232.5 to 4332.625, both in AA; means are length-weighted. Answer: 1.72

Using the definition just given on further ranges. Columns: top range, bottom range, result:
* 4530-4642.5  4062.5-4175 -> 1.96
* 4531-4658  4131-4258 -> 1.86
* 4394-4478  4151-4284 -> 1.44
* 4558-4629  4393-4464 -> 1.31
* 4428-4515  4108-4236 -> 1.65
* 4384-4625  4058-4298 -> 1.68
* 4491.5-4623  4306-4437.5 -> 1.39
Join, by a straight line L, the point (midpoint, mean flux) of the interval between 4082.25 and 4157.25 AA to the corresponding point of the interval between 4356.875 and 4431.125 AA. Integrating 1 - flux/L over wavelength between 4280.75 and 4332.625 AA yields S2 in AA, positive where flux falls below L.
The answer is 6.56 AA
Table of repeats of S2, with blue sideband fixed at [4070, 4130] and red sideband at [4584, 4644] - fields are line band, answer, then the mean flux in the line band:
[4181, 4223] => 3.6 AA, 144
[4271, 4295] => 3.5 AA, 146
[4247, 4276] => 3.5 AA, 148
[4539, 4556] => -0.2 AA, 217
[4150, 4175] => 2.4 AA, 137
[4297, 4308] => 3.9 AA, 112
